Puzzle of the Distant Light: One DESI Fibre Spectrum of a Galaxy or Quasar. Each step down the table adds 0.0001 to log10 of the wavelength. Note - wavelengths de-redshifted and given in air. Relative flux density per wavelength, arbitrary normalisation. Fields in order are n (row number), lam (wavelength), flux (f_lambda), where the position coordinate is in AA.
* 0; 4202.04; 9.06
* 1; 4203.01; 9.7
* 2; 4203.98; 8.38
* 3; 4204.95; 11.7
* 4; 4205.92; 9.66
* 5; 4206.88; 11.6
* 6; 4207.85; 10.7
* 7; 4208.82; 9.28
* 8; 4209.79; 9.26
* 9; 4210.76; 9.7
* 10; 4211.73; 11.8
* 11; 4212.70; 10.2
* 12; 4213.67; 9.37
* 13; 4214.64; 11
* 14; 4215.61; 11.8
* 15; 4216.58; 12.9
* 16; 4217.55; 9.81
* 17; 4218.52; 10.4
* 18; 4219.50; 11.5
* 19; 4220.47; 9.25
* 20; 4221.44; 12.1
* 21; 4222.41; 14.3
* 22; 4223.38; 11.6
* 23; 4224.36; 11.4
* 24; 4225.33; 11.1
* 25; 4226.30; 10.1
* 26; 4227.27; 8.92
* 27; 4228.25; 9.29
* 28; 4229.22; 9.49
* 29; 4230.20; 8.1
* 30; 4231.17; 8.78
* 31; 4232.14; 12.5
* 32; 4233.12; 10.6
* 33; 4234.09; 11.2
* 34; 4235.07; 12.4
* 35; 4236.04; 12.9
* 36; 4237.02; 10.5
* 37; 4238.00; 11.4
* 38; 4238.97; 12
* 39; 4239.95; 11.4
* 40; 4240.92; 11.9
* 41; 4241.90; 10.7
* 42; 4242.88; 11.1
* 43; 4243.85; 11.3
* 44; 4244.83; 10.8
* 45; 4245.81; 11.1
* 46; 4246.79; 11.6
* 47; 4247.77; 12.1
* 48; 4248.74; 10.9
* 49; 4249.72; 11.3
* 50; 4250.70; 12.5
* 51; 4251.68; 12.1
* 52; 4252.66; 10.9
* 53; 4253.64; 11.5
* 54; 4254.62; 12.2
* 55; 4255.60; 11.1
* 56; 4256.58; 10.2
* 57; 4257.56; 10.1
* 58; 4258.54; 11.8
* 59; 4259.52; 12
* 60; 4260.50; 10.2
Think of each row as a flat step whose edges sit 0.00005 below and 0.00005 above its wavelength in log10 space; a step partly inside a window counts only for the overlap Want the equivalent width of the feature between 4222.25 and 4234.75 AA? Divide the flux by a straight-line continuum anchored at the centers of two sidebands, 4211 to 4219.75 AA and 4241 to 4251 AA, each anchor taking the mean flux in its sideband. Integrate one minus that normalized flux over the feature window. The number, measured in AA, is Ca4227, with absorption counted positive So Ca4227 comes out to 0.68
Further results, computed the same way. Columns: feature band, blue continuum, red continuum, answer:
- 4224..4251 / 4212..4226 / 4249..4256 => 1.1 AA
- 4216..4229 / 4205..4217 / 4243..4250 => -0.1 AA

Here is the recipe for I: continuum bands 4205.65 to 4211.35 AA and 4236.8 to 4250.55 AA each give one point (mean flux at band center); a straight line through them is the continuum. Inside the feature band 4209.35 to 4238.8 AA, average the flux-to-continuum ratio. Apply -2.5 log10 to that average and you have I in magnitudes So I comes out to -0.02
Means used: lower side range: 10.1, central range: 10.8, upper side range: 11.3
